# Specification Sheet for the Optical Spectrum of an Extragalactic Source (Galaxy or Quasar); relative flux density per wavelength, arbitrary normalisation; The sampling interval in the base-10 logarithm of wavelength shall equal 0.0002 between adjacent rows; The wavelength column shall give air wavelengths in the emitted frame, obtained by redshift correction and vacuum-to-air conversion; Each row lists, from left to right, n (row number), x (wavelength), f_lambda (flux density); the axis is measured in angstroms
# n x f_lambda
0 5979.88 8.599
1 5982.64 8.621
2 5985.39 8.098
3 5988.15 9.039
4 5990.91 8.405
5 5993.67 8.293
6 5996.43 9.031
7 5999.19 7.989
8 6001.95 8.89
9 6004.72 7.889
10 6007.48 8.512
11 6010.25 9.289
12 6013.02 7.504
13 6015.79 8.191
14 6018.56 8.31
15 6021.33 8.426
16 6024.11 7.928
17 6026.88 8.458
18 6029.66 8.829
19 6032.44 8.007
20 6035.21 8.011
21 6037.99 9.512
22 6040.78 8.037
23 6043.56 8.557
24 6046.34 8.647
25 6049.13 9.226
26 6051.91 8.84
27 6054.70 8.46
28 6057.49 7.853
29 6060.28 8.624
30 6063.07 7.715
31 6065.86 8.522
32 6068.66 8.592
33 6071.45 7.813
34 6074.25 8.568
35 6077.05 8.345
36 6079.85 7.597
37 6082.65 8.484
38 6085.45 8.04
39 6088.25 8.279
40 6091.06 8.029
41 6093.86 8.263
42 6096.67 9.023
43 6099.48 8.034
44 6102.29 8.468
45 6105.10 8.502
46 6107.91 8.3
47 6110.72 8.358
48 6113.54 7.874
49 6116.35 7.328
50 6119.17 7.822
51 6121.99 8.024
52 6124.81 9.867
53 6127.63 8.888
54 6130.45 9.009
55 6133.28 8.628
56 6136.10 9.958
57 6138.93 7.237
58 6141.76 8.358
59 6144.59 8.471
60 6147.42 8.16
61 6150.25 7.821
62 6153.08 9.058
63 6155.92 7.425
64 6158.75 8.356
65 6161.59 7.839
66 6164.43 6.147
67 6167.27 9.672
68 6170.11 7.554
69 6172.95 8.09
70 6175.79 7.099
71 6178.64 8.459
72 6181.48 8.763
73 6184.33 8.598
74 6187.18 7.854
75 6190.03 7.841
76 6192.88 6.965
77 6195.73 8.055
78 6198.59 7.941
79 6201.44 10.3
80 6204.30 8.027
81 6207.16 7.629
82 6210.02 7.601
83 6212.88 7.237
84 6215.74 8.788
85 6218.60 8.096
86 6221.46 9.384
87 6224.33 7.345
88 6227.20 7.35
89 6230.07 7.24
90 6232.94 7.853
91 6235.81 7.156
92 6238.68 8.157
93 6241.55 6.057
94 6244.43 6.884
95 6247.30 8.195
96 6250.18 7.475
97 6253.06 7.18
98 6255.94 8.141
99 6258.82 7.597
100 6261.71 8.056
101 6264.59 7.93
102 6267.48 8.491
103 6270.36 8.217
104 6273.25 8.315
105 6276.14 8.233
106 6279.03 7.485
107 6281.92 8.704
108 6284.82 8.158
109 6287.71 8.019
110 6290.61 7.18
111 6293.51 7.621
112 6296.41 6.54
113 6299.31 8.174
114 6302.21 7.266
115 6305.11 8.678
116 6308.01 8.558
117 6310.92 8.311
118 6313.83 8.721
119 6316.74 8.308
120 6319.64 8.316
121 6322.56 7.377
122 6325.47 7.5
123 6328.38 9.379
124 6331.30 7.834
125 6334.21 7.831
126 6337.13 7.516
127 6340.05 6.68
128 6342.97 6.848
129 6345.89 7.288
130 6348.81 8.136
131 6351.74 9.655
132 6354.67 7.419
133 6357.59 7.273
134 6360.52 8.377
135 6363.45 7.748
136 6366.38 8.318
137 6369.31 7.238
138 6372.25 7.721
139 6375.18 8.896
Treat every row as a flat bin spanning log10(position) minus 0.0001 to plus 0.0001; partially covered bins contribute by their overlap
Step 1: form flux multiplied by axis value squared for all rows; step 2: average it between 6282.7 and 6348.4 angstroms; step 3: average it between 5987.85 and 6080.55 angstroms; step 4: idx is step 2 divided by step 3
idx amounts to 1.02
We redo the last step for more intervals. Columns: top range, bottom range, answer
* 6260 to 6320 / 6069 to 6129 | 1.03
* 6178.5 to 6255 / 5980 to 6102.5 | 0.99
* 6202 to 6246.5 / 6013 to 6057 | 0.97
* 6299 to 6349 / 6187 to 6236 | 1.03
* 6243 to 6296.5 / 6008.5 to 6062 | 1.00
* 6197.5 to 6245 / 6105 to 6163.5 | 0.97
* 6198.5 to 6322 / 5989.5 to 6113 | 1.01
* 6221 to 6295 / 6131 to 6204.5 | 0.98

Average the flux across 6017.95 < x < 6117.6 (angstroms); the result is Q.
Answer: 8.33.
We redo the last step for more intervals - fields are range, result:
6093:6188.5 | 8.27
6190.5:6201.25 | 7.98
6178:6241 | 8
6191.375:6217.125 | 8.06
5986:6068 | 8.45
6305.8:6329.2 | 8.29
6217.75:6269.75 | 7.7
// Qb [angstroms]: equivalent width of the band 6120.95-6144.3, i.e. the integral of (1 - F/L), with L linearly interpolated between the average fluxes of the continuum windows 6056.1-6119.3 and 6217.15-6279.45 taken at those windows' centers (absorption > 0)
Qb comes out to -1.92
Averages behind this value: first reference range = 8.2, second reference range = 7.77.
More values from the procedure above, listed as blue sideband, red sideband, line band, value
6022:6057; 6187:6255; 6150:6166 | 0.5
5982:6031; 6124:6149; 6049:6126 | 2.7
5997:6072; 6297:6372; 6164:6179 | 0.5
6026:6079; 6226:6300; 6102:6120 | 0.4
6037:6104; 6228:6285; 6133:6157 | -0.6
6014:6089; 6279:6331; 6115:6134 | -0.6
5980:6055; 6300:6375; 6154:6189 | 1.0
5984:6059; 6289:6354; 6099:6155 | -1.0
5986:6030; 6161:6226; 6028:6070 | -0.8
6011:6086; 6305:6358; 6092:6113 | -0.3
